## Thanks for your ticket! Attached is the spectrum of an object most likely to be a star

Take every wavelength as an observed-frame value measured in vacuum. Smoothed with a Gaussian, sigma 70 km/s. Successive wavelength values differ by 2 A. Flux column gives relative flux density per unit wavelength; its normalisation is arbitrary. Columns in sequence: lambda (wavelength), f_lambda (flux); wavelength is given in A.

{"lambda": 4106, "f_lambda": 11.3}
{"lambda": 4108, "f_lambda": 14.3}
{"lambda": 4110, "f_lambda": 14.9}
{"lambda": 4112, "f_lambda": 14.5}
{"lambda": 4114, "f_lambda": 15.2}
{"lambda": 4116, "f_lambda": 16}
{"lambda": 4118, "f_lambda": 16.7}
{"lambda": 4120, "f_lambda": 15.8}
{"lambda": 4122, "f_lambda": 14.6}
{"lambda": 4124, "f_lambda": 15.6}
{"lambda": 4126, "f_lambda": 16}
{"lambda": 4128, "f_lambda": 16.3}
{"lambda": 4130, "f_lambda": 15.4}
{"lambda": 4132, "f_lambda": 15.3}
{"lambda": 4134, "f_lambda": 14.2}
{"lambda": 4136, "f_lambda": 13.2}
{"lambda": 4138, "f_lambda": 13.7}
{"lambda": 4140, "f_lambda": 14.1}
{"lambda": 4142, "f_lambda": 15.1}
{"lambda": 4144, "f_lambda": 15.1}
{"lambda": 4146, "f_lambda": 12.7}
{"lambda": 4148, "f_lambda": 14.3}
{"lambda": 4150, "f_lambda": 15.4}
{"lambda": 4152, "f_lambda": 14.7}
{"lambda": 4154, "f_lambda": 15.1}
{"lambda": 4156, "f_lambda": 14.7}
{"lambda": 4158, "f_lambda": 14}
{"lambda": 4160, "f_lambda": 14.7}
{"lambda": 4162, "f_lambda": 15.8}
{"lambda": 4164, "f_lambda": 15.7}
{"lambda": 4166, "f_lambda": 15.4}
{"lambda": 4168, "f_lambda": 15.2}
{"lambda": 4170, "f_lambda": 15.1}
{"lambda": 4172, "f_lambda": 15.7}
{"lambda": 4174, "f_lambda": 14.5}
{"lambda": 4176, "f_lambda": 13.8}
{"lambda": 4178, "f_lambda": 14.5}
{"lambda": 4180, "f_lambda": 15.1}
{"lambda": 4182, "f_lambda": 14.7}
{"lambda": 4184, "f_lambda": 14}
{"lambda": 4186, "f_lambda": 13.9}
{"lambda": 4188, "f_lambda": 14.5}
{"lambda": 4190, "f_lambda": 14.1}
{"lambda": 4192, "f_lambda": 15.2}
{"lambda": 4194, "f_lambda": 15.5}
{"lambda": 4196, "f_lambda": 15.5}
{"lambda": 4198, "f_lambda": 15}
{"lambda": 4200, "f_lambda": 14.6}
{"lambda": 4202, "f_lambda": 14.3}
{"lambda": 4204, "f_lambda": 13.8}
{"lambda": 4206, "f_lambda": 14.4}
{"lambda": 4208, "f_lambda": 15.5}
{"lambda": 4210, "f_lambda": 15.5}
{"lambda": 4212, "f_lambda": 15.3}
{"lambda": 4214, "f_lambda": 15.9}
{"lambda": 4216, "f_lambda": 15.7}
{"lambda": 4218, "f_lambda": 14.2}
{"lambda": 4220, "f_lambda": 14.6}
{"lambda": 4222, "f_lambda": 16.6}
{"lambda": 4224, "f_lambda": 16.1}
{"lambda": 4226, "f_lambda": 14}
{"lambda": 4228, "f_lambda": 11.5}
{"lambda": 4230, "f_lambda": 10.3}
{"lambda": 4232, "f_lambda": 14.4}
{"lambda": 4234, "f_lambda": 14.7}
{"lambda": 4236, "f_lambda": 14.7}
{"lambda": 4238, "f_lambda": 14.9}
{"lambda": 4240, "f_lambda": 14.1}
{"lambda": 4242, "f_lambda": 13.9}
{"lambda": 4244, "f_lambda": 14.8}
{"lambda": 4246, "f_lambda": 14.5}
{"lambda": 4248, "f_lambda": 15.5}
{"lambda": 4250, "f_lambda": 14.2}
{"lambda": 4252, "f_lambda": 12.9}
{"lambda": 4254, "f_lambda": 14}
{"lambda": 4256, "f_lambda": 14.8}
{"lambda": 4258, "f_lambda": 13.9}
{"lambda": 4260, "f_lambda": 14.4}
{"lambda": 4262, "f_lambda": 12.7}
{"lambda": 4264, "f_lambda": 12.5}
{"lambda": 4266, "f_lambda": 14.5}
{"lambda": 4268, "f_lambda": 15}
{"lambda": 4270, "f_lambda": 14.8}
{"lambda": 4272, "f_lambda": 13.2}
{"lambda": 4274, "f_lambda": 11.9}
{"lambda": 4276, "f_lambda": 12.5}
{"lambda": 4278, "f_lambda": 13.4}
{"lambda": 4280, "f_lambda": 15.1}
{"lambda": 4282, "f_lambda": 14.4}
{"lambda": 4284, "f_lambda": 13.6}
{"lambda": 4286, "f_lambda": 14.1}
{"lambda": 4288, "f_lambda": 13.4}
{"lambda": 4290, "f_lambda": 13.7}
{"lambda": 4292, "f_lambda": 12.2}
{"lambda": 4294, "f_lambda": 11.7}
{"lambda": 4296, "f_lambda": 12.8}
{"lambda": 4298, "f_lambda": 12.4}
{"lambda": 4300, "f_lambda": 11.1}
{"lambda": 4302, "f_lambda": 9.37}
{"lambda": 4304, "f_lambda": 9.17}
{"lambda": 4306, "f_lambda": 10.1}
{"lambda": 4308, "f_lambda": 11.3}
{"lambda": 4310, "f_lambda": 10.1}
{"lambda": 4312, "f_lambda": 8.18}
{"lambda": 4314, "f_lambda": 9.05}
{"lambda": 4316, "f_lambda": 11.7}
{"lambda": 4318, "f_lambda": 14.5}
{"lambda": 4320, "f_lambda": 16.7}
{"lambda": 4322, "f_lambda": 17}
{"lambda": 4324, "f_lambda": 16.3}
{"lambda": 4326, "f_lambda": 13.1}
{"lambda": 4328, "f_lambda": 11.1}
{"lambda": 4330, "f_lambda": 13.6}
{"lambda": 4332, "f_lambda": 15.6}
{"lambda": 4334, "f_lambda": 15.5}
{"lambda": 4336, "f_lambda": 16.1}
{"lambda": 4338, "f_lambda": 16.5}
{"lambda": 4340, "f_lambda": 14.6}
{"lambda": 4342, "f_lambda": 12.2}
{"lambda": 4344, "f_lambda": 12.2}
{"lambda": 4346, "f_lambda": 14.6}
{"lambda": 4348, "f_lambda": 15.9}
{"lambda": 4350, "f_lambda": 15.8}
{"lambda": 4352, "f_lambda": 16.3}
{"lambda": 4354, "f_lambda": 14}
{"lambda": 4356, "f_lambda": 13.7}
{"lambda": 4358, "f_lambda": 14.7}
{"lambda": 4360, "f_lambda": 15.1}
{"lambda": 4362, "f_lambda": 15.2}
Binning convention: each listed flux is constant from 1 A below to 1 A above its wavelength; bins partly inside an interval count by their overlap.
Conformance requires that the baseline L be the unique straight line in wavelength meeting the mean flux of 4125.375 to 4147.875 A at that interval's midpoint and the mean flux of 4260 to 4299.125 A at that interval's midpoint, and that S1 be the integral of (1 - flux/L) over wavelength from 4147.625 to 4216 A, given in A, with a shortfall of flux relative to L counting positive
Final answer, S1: -3.19 A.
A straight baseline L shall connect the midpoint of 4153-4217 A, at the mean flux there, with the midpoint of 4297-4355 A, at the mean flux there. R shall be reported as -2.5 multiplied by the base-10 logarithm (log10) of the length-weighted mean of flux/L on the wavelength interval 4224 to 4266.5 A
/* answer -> 0.02 mag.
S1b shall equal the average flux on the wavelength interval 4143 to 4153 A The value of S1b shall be 14.4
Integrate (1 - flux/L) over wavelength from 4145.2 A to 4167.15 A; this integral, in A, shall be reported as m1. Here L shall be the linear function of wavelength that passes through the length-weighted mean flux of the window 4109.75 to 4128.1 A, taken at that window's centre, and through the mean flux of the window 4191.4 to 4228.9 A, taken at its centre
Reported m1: 0.7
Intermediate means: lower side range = 15.6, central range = 14.8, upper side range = 14.9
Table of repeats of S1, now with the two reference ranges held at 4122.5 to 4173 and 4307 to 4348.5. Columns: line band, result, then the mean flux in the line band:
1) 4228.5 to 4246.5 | 0.37 A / 13.9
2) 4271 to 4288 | 0.51 A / 13.5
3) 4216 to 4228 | -0.41 A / 14.8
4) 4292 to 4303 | 1.81 A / 11.5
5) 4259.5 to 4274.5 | 0.40 A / 13.7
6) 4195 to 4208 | -0.15 A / 14.7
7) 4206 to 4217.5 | -0.79 A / 15.4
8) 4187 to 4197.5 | -0.28 A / 15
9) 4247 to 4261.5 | -0.07 A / 14.2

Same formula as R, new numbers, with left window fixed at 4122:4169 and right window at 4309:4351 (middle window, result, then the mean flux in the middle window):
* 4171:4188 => 0.01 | 14.5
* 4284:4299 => 0.09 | 12.9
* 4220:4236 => 0.03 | 14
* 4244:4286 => 0.02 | 13.9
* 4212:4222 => -0.06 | 15.3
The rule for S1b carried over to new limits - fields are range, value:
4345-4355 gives 15.3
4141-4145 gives 15.1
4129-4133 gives 15.4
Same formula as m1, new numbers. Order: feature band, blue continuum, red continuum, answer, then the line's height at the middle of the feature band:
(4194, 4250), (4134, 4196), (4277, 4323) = -3.73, 13.7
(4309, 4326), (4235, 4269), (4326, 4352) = 1.73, 14.4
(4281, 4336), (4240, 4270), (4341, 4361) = 6.12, 14.3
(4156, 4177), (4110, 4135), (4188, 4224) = 0.36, 15.2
